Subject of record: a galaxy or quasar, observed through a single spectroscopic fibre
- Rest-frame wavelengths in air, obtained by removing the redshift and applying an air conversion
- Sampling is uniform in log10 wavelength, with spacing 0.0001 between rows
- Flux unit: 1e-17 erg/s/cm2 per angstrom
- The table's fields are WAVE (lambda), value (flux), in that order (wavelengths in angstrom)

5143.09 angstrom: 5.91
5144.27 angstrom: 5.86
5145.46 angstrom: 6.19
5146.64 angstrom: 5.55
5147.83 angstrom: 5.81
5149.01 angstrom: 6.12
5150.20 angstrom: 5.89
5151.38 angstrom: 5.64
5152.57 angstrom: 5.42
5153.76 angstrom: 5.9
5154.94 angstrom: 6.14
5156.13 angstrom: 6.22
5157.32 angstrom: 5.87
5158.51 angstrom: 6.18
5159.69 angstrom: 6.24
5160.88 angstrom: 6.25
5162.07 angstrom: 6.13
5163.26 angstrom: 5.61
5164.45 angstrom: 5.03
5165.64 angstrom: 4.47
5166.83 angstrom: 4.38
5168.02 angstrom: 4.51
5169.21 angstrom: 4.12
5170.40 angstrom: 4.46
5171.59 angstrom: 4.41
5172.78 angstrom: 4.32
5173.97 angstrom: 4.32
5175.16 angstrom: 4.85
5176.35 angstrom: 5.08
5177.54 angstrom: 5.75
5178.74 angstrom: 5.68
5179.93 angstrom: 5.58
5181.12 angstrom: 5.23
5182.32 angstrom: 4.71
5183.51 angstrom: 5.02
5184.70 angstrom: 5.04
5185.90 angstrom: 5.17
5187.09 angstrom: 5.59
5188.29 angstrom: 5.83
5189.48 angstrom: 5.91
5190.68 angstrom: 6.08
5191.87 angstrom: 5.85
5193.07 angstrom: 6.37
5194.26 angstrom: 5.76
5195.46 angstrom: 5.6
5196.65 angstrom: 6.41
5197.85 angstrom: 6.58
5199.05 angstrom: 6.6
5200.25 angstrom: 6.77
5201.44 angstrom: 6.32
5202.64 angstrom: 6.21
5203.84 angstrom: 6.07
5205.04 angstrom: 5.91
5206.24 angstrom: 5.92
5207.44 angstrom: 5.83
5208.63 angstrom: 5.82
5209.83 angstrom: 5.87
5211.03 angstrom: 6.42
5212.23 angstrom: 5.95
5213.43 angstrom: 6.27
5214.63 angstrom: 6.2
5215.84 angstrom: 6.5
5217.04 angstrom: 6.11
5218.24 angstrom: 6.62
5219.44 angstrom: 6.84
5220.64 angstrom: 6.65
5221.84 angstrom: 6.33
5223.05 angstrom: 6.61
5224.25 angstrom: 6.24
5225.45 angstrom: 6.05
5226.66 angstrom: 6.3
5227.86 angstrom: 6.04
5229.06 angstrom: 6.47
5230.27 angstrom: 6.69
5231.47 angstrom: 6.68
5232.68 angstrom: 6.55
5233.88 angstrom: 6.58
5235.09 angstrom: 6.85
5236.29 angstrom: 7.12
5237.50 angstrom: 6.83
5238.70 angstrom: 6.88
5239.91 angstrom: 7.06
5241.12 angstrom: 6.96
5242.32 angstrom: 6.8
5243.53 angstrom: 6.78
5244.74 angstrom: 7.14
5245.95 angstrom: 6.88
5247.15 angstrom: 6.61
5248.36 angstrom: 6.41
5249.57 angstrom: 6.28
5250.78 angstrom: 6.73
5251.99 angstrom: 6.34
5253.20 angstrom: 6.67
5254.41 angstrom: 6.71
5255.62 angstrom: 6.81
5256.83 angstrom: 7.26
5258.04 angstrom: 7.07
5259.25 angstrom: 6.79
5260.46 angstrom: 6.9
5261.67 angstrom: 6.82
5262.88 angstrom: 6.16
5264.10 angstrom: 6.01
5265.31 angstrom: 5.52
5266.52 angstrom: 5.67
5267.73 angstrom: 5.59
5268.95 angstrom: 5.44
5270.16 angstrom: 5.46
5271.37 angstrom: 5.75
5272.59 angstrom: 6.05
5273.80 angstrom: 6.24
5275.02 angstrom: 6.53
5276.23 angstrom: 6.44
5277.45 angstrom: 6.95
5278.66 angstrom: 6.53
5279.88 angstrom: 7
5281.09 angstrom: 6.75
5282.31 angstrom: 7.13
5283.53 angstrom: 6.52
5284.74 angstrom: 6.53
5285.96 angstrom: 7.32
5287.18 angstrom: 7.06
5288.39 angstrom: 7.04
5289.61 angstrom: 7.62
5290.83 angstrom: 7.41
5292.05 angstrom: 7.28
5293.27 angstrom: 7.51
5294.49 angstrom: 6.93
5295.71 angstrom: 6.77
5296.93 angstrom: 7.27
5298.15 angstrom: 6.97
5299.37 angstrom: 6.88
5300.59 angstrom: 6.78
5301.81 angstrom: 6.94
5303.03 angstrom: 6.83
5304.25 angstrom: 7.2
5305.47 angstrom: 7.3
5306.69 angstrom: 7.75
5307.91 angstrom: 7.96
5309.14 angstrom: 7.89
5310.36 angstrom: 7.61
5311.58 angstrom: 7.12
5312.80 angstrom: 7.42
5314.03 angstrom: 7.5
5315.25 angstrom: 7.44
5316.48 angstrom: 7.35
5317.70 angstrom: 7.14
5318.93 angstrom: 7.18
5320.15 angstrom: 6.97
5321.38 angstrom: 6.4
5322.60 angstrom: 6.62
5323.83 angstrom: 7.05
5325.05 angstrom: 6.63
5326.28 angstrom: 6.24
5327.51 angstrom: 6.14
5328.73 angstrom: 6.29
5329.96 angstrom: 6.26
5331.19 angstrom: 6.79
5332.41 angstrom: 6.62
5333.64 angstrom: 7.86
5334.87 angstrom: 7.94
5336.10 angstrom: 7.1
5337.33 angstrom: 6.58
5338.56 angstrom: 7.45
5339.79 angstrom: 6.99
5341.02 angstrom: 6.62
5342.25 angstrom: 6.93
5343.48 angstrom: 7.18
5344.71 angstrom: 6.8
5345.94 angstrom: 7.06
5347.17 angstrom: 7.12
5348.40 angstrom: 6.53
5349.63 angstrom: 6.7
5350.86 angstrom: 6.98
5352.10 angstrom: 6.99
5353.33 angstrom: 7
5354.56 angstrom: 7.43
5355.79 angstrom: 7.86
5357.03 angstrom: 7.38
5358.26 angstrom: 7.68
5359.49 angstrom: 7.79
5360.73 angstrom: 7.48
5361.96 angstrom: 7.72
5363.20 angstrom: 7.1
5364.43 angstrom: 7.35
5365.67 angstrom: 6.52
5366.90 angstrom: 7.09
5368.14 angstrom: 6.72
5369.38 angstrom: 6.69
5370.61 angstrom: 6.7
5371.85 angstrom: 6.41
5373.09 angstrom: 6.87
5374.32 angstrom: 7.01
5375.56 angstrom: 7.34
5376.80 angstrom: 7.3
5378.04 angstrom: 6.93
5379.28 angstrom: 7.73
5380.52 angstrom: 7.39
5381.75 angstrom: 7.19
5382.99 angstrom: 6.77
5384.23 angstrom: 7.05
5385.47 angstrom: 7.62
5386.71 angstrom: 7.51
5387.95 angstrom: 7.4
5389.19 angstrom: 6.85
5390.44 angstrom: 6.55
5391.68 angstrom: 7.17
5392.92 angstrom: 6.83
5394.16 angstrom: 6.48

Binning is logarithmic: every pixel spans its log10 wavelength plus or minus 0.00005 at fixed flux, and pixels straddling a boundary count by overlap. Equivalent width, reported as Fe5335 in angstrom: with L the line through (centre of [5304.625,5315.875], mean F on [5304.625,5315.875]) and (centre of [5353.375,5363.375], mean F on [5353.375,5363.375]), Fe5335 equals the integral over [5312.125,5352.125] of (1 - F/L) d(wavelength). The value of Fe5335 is 3.2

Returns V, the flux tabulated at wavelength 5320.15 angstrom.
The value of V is 6.97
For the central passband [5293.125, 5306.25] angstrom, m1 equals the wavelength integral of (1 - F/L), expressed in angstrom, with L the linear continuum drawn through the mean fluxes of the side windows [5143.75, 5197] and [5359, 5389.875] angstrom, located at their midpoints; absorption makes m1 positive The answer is -1.0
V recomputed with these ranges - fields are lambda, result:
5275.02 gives 6.53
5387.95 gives 7.4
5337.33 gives 6.58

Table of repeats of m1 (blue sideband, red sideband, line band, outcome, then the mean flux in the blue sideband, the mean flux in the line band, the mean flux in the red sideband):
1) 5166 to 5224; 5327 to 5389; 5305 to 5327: -1.5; 5.72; 7.19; 7.08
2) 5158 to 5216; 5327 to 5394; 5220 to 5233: -1.0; 5.61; 6.42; 7.06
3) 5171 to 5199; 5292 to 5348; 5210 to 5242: -3.1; 5.46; 6.52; 7.05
